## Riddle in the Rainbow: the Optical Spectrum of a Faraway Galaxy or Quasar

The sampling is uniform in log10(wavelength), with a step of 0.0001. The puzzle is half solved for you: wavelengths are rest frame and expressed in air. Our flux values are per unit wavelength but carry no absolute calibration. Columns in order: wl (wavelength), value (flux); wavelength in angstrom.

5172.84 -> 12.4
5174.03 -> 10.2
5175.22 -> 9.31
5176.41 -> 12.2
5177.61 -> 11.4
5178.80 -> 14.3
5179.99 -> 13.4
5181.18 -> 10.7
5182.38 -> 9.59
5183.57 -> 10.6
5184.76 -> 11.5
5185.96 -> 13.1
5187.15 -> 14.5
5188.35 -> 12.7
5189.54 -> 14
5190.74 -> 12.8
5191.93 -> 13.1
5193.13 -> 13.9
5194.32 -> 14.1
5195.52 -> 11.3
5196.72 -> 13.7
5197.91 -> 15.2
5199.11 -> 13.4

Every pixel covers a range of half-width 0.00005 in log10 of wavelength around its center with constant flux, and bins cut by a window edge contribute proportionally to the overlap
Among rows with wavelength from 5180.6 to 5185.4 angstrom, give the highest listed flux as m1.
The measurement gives 11.5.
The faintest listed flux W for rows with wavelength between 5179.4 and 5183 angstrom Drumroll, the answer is 9.59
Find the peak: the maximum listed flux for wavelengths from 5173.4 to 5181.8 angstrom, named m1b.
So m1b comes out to 14.3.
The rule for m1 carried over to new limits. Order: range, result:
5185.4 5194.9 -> 14.5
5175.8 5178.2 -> 12.2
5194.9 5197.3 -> 13.7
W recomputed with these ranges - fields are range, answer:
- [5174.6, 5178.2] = 9.31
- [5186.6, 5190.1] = 12.7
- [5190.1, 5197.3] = 11.3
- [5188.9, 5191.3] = 12.8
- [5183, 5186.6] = 10.6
